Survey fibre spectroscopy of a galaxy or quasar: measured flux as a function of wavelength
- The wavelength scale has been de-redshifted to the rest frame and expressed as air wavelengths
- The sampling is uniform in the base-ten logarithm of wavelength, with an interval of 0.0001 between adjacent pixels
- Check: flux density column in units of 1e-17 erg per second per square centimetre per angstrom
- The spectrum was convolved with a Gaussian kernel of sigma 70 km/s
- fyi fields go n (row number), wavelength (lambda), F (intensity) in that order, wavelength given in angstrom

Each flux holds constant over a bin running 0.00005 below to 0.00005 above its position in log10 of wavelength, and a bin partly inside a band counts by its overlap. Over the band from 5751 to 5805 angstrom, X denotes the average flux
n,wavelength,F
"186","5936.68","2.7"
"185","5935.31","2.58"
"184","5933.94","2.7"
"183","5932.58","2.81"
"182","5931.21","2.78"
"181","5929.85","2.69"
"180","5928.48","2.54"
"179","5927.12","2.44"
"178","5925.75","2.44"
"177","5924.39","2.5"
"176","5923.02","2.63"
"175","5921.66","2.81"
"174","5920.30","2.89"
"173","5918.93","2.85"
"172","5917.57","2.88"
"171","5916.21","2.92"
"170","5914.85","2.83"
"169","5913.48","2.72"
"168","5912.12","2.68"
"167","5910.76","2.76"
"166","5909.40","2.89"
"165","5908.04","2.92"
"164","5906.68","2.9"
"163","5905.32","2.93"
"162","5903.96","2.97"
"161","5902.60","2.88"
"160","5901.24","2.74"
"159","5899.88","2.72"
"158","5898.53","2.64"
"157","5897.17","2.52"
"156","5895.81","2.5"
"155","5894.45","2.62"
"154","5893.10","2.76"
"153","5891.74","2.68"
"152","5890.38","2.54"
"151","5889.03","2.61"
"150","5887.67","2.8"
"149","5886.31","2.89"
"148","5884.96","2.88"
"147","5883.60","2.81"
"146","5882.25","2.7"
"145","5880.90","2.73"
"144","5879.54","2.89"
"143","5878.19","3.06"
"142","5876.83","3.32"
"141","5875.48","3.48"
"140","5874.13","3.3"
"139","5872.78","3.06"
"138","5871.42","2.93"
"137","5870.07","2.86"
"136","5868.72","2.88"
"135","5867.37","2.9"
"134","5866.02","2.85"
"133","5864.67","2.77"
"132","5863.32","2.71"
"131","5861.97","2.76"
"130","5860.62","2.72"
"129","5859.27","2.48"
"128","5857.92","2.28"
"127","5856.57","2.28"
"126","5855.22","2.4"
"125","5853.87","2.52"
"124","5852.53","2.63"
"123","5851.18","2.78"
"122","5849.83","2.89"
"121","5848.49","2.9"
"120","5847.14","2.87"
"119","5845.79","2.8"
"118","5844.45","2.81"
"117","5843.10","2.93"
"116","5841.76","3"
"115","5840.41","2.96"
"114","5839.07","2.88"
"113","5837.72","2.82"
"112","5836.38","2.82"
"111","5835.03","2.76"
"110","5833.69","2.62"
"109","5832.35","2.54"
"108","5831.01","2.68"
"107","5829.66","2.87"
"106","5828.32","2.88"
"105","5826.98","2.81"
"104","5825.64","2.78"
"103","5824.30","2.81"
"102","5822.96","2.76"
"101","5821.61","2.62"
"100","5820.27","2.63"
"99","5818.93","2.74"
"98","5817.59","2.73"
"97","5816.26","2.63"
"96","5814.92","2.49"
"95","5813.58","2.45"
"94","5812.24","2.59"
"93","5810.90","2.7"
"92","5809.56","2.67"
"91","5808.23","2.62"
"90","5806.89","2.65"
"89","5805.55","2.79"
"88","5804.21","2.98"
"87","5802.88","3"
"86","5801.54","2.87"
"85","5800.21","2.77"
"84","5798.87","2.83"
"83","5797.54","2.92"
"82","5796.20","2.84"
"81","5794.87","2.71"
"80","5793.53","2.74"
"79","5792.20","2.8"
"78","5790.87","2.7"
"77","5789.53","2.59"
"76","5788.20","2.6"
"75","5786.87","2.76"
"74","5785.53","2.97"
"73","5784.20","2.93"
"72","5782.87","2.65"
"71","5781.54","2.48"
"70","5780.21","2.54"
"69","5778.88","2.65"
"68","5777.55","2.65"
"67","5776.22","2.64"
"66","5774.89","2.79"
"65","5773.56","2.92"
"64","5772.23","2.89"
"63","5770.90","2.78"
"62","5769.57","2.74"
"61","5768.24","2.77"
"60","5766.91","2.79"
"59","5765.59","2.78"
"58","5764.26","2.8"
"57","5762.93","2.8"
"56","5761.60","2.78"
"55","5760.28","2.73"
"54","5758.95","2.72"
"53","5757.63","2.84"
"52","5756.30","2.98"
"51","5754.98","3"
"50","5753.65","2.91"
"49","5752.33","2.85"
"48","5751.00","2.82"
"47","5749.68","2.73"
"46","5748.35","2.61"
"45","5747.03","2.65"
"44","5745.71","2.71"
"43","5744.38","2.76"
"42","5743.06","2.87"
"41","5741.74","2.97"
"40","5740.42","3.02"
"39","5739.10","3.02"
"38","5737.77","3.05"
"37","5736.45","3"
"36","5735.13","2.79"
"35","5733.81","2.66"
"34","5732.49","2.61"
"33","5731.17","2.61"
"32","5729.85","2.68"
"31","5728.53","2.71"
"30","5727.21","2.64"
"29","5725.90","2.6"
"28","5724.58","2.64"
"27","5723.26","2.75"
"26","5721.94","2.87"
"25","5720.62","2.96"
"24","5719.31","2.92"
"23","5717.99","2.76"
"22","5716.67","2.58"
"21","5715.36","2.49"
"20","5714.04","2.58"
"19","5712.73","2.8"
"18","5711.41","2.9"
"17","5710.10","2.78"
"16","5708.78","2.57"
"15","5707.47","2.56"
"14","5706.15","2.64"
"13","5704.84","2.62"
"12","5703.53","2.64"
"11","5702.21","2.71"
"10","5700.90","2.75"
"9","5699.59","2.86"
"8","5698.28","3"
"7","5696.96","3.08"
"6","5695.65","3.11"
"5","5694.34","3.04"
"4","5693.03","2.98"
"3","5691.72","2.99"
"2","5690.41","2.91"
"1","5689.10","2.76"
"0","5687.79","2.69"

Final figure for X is 2.79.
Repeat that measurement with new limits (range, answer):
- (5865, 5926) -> 2.83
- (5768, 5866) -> 2.73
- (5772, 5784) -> 2.69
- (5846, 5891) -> 2.8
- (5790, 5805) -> 2.83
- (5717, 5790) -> 2.78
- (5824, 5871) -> 2.75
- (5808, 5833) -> 2.69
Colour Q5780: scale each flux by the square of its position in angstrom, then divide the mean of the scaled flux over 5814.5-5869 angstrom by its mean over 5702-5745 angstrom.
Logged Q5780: 1.03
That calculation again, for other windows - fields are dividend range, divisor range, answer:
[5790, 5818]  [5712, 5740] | 1.02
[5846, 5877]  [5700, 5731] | 1.09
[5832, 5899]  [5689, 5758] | 1.04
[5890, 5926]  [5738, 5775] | 1.03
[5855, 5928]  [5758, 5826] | 1.05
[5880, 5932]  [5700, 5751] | 1.06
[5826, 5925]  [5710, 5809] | 1.05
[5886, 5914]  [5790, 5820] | 1.04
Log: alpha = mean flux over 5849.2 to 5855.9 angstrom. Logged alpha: 2.64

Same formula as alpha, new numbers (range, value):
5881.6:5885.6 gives 2.8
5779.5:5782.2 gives 2.51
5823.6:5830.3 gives 2.83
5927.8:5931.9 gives 2.67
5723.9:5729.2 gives 2.65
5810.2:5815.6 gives 2.55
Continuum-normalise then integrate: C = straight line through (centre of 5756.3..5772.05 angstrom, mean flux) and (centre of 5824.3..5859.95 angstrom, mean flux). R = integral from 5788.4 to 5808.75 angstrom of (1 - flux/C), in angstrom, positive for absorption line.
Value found -0.2 angstrom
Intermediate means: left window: 2.79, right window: 2.73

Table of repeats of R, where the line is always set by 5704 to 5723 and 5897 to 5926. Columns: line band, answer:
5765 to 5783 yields 0.11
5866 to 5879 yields -1.42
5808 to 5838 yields 0.63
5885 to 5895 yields 0.23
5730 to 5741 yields -0.45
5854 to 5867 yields 0.84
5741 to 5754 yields -0.28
